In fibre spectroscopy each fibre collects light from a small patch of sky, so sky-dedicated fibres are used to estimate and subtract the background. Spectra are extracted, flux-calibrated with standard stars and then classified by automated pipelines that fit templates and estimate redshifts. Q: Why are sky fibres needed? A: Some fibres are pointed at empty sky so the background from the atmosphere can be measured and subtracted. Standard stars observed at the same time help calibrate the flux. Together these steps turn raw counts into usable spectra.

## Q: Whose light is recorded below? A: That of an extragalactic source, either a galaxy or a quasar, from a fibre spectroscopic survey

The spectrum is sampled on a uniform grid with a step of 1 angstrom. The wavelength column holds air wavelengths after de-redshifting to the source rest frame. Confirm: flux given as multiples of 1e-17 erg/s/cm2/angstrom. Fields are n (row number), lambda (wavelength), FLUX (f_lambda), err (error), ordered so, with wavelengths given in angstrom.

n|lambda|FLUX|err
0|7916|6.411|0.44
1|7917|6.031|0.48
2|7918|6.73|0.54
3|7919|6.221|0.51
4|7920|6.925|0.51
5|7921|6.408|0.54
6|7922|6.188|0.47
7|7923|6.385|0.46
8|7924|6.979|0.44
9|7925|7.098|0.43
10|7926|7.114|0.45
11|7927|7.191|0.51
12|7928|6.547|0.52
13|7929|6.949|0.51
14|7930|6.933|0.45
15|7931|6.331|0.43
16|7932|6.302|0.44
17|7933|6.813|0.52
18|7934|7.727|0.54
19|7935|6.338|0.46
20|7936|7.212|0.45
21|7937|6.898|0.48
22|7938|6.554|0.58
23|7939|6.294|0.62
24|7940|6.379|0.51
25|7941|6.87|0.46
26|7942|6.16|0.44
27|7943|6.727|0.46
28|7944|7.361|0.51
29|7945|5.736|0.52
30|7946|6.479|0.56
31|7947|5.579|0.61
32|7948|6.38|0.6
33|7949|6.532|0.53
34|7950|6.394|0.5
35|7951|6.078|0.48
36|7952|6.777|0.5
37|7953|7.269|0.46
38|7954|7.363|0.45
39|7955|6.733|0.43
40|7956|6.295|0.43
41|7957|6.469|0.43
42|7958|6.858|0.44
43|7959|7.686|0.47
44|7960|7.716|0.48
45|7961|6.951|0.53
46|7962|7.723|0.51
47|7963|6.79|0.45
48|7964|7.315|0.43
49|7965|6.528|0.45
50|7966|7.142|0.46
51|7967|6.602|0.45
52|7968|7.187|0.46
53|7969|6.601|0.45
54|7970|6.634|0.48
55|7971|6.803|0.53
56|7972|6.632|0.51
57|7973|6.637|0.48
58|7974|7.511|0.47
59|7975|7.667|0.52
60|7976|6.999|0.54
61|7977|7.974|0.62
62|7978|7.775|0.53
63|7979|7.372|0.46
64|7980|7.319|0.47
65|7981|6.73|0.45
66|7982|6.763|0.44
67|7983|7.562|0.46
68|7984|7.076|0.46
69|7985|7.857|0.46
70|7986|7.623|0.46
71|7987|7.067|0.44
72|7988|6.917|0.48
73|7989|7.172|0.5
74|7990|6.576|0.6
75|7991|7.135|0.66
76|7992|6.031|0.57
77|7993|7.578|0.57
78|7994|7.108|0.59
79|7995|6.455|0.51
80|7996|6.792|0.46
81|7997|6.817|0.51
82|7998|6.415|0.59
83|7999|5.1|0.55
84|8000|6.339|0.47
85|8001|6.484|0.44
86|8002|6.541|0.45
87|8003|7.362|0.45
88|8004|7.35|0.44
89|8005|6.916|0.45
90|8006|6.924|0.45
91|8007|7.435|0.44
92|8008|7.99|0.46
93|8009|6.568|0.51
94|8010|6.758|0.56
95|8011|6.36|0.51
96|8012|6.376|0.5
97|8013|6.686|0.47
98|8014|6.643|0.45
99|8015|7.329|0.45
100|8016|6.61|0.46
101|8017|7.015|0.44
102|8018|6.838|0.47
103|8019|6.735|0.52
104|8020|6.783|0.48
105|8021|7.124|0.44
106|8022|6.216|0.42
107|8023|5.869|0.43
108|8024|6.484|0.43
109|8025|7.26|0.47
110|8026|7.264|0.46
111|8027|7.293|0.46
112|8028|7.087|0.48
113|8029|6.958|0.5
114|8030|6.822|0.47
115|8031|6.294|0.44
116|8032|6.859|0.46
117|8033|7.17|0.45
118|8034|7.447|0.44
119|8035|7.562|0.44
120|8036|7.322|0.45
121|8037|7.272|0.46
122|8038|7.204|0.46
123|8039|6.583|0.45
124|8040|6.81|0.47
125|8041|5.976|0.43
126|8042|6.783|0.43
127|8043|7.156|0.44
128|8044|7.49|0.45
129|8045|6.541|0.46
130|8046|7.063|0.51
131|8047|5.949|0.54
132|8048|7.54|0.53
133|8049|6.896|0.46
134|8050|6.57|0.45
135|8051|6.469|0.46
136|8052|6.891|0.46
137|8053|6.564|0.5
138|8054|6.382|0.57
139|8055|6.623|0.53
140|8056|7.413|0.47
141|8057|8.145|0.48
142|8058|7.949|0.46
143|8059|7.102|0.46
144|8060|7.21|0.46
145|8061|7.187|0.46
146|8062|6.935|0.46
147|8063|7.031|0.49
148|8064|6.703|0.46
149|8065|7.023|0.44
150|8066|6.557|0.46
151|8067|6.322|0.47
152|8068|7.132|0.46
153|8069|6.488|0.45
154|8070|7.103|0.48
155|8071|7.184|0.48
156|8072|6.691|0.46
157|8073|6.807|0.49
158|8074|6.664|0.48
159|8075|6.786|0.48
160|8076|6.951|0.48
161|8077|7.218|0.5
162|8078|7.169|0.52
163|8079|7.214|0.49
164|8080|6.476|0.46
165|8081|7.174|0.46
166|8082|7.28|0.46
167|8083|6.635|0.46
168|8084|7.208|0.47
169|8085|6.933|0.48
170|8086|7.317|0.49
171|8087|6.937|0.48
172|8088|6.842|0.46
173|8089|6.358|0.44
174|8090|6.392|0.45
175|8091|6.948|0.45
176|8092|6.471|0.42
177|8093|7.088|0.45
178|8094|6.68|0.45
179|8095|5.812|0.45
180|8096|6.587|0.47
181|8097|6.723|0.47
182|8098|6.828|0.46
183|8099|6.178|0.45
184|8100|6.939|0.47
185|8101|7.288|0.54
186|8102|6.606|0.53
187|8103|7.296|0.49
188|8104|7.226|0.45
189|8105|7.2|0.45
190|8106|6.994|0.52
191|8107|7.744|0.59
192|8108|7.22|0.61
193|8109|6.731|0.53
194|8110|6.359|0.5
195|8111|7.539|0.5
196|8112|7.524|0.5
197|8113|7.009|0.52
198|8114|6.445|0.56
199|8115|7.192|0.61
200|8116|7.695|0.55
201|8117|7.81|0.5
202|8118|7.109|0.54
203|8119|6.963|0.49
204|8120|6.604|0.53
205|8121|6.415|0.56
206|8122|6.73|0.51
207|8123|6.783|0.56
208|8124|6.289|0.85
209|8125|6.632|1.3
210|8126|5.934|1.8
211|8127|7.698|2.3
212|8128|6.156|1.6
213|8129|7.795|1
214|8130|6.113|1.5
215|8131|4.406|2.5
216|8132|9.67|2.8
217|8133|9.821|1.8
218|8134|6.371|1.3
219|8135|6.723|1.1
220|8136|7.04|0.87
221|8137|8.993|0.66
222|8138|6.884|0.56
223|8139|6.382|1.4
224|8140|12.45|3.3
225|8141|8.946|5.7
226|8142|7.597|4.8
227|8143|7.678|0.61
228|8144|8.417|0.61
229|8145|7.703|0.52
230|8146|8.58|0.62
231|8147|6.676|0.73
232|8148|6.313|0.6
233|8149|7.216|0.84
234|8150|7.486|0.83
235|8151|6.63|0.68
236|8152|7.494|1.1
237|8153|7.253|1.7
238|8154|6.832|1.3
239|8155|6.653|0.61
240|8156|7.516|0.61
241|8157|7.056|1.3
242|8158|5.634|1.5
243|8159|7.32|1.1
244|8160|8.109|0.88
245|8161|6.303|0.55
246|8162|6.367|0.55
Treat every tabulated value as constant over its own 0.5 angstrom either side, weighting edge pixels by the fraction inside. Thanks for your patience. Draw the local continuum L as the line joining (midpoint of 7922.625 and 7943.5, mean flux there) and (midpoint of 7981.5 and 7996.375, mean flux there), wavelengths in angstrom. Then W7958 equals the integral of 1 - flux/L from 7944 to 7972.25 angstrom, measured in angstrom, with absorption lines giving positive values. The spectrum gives 0.5 angstrom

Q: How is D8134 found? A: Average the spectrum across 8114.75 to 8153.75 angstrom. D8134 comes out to 7.35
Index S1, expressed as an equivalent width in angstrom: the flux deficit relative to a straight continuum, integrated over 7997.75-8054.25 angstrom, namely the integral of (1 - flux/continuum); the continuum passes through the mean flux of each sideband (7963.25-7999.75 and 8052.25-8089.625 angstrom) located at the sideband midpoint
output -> 1.2 angstrom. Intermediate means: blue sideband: 6.98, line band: 6.82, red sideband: 6.96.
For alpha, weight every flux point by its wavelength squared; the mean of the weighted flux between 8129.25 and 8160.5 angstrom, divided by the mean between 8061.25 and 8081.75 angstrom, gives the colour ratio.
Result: 1.11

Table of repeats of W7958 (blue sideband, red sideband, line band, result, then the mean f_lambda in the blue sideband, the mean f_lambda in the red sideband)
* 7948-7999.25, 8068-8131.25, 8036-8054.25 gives 0.3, 6.97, 6.86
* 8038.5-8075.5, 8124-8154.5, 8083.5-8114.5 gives 1.2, 6.88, 7.44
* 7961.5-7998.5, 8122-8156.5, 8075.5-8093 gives 0.8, 7.05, 7.38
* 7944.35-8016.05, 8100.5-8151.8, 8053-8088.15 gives 0.7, 6.89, 7.28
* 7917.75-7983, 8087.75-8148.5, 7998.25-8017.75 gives 0.5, 6.83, 7.14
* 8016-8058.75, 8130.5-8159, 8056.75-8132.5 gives 3.2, 6.92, 7.51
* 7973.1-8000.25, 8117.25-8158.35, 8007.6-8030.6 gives 0.8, 7.03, 7.27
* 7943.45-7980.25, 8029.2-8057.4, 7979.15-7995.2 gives -0.4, 6.91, 6.92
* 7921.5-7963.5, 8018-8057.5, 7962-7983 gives -0.9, 6.74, 6.89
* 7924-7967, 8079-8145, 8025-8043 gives -0.1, 6.78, 7.12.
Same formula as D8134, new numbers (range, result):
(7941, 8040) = 6.89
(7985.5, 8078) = 6.88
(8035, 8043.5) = 6.93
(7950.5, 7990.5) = 7.07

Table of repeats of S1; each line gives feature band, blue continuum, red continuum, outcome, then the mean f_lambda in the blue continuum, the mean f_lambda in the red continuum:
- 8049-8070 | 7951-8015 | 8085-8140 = 0.1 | 6.96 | 7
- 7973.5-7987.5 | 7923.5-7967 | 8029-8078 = -1.1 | 6.78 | 6.94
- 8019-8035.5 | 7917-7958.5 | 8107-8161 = 0.0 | 6.64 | 7.25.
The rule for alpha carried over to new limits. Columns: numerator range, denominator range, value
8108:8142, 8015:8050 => 1.08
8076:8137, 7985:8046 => 1.04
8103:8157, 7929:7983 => 1.11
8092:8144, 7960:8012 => 1.06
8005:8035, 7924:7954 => 1.05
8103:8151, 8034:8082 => 1.07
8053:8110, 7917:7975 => 1.06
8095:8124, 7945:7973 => 1.07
